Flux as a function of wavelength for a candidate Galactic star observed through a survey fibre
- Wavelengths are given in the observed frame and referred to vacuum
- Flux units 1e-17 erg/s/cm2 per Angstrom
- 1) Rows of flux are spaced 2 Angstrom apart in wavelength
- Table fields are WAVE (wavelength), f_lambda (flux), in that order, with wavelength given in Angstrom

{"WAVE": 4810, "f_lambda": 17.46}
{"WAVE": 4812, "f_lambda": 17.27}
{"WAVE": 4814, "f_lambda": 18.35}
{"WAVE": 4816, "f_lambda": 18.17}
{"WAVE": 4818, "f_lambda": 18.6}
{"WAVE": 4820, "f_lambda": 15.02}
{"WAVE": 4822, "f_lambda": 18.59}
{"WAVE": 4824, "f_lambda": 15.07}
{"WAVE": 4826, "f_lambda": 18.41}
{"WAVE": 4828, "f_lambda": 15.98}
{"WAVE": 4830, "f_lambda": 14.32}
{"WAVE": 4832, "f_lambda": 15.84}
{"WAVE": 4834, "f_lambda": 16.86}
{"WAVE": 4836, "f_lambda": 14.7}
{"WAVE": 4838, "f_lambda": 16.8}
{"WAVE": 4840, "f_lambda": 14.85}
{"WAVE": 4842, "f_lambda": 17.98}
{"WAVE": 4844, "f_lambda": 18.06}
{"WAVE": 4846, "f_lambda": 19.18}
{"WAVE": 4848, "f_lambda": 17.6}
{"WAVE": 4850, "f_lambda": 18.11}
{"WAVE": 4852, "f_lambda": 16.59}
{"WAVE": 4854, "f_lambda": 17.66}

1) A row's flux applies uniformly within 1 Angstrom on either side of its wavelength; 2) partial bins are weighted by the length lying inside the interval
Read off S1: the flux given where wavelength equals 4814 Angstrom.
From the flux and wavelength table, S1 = 18.35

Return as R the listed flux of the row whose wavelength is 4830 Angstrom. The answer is 14.32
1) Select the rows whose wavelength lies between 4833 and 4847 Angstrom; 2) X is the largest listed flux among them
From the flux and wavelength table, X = 19.18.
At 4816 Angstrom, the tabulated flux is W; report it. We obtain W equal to 18.17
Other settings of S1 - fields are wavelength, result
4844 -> 18.06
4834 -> 16.86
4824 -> 15.07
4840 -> 14.85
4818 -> 18.6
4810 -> 17.46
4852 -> 16.59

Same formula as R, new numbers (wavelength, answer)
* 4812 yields 17.27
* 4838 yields 16.8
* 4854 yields 17.66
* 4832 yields 15.84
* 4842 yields 17.98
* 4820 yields 15.02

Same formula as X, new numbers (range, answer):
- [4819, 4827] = 18.59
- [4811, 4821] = 18.6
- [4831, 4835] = 16.86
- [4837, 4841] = 16.8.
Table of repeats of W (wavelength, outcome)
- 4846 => 19.18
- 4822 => 18.59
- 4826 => 18.41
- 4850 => 18.11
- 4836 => 14.7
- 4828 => 15.98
